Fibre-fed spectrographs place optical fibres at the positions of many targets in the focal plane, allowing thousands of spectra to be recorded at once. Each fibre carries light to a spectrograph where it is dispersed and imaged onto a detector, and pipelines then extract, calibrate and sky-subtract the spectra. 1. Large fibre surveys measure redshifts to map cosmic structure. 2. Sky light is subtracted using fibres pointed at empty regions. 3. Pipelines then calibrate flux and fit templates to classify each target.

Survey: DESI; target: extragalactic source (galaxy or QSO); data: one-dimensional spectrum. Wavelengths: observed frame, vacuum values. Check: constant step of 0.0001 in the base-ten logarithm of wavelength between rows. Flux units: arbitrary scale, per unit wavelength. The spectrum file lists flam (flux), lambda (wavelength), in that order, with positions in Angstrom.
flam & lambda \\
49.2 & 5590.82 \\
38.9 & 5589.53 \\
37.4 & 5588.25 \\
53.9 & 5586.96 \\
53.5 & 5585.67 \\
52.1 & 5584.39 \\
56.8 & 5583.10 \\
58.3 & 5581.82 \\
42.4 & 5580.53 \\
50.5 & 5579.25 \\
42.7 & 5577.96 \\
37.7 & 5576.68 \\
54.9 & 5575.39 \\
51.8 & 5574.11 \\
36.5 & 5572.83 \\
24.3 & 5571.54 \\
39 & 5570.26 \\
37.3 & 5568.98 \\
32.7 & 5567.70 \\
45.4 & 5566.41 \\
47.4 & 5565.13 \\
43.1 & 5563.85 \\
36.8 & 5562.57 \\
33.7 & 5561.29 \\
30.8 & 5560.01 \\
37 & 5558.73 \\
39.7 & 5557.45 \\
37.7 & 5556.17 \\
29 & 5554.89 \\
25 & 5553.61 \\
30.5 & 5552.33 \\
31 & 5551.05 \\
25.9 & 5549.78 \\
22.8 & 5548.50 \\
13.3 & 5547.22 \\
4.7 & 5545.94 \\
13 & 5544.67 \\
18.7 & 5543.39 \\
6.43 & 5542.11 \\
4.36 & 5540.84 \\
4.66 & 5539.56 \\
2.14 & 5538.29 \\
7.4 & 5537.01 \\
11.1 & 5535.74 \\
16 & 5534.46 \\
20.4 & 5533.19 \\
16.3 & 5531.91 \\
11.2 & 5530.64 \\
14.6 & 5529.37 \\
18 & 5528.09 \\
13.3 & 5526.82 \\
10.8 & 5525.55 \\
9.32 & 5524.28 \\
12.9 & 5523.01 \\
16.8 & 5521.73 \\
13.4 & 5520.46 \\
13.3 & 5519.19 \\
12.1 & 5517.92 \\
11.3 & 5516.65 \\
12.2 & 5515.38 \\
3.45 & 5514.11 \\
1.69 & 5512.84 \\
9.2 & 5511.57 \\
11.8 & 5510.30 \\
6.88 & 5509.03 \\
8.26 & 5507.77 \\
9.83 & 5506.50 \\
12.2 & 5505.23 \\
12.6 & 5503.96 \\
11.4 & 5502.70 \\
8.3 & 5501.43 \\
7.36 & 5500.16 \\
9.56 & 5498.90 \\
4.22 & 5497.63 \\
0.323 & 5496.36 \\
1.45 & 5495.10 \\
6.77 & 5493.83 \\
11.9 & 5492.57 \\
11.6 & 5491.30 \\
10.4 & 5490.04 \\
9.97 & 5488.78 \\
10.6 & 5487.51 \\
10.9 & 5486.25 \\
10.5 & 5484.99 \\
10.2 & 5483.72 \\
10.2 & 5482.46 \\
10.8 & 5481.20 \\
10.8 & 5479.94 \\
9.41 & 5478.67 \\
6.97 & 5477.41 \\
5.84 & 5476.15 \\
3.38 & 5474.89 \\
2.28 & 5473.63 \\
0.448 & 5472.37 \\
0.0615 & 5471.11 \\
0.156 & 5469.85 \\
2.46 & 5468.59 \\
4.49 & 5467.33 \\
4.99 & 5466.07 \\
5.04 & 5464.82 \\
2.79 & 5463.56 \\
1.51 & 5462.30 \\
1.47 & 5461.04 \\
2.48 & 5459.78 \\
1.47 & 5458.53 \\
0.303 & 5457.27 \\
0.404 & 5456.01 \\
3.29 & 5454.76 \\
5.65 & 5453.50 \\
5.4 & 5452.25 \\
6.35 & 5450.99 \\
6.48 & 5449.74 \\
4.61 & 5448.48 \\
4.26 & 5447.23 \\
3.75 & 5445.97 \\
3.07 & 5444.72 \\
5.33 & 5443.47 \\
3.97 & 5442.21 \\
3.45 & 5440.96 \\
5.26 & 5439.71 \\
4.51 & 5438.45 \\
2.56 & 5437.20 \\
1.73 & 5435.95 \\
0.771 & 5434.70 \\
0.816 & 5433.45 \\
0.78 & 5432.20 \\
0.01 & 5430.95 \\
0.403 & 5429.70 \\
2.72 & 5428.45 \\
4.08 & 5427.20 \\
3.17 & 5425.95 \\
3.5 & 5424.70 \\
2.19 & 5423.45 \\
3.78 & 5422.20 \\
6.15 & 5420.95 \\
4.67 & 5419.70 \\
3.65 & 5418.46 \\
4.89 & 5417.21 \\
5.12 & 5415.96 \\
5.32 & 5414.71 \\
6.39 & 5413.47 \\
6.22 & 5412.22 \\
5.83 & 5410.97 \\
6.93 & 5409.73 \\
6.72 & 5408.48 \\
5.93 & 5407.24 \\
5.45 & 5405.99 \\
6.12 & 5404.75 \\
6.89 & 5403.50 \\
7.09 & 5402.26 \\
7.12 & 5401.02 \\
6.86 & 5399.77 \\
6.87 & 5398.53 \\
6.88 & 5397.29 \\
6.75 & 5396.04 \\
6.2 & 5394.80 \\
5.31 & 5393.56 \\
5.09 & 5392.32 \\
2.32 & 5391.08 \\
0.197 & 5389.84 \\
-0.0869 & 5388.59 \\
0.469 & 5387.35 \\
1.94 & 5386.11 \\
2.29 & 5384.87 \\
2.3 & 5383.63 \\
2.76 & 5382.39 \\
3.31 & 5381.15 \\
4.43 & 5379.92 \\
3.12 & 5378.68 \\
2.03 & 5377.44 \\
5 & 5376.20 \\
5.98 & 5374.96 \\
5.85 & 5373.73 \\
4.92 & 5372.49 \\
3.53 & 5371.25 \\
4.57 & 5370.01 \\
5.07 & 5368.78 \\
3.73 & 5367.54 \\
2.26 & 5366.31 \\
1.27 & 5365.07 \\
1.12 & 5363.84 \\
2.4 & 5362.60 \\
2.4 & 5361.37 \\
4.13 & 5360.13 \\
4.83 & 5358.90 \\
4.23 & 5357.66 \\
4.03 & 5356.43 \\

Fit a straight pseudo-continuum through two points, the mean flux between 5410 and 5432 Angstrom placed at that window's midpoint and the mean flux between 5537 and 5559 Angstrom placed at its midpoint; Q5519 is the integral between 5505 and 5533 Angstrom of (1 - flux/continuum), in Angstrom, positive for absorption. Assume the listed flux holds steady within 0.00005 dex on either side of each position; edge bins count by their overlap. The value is 8.3 Angstrom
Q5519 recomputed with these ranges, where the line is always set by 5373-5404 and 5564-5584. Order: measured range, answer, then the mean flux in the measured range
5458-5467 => 7.7 Angstrom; 2.89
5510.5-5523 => 8.4 Angstrom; 10.6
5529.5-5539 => 6.2 Angstrom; 12.2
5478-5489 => 6.4 Angstrom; 10.4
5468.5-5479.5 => 9.3 Angstrom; 3.62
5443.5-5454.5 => 7.9 Angstrom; 4.91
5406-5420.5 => 5.8 Angstrom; 5.6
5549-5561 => 2.4 Angstrom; 31.8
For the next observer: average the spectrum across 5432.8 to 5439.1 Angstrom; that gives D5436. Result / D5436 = 2.08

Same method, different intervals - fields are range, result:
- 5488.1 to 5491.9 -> 10.7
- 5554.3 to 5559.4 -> 35.9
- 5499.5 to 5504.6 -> 9.92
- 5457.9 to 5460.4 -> 1.98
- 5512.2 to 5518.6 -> 8.19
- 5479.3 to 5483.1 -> 10.6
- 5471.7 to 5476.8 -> 2.98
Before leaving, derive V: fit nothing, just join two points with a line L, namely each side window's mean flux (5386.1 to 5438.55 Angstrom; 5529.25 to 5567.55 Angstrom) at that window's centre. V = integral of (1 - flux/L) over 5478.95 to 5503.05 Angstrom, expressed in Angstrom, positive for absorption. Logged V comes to 9.82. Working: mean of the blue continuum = 4.21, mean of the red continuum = 22.9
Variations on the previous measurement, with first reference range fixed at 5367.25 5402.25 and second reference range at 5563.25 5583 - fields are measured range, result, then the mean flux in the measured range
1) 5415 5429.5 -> 9.6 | 3.92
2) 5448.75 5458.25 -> 7.4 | 3.91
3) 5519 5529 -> 5.9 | 13.5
